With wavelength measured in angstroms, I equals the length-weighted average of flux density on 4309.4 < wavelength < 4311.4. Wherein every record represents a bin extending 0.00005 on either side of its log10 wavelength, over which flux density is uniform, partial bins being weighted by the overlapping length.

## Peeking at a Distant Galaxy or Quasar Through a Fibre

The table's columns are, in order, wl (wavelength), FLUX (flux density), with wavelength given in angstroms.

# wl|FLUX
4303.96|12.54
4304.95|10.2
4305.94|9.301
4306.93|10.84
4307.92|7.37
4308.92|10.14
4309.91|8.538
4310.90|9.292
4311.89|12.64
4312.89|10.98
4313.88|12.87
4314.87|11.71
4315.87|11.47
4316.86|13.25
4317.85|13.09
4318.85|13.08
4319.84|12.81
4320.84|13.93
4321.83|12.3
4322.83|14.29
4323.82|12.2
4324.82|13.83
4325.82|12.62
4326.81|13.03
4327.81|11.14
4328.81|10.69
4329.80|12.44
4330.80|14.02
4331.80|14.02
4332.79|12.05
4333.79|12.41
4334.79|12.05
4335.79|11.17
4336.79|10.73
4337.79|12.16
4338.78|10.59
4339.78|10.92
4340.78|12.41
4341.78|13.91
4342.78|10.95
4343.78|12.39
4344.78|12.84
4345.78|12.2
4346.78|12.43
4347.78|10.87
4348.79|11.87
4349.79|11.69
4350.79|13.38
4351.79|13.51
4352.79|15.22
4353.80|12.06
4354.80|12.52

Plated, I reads 8.97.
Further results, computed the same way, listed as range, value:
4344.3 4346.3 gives 12.5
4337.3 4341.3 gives 11.6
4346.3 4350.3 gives 11.7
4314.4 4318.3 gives 12.4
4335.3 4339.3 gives 11.2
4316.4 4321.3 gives 13.2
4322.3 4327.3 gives 13.2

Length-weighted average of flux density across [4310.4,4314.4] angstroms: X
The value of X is 11.5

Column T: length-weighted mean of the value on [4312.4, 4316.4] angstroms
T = 11.8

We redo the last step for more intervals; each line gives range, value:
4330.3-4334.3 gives 13.1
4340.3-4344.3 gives 12.4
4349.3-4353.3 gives 13.4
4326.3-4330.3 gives 11.8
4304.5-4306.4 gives 9.76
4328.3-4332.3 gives 12.8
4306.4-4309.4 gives 9.43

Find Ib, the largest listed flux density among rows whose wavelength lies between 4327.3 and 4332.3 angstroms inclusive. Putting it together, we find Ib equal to 14.02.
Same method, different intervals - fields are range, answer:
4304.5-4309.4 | 10.84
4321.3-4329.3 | 14.29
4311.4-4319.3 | 13.25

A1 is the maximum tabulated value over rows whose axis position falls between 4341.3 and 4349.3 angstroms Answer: 13.91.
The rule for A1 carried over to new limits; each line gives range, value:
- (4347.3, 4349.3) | 11.87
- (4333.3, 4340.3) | 12.41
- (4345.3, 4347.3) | 12.43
